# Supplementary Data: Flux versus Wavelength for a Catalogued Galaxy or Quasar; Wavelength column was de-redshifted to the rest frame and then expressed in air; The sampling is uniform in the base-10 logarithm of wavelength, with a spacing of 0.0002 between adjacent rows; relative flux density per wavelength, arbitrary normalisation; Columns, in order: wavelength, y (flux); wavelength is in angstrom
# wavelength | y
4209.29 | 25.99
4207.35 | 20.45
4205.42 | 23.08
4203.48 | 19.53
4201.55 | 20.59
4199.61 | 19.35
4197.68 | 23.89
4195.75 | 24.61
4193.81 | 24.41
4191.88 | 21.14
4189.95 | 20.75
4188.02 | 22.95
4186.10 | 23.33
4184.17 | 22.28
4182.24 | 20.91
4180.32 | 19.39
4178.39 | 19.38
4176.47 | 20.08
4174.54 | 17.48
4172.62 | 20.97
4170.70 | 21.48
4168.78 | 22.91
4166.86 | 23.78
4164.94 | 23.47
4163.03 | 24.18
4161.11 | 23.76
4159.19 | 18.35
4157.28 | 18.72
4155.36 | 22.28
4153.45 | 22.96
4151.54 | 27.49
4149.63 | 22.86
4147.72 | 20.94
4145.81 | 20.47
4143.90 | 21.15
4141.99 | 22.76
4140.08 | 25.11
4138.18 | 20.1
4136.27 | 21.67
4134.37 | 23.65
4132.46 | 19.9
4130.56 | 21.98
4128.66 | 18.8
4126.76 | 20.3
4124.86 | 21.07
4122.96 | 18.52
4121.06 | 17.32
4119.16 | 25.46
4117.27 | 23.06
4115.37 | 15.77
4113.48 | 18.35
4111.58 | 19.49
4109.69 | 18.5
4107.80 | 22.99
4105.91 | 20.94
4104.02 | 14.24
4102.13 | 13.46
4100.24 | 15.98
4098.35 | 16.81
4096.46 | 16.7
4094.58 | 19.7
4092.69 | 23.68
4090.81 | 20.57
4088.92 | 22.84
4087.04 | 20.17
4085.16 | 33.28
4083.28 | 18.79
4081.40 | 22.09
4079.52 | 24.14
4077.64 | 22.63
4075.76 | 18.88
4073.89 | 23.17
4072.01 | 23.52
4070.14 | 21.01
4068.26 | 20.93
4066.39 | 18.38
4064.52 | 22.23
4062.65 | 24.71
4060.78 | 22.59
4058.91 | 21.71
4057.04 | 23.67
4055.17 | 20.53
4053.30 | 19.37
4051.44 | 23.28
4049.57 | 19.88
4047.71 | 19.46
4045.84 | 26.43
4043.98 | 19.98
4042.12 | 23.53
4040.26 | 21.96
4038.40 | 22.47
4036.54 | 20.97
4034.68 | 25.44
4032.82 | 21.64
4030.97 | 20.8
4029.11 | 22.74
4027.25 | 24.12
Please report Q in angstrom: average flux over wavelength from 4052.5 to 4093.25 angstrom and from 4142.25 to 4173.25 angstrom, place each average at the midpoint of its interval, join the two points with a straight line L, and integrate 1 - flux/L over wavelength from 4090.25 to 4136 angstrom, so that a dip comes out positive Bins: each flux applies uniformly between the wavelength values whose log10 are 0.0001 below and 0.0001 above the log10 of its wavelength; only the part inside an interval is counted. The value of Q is 5.6 angstrom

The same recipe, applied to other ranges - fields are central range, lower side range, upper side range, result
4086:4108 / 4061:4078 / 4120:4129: 1.7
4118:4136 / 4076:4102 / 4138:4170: 0.9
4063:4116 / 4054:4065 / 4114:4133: 2.6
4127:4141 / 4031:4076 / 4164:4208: 0.1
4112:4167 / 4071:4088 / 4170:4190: 0.5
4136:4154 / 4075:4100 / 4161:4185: -1.0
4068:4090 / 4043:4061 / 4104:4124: -1.9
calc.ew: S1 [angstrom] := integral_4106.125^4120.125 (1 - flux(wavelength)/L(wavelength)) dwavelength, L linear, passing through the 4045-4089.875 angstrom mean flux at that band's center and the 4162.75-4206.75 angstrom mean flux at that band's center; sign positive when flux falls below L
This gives 0.9 angstrom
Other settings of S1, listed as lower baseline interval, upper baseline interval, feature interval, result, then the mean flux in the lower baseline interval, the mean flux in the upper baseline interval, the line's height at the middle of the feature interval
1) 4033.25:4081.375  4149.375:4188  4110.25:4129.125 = 1.80 angstrom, 22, 21.8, 21.9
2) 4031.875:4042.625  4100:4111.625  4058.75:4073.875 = -0.97 angstrom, 22.6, 18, 20.7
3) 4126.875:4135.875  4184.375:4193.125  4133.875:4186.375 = -0.54 angstrom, 21.1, 22.2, 21.6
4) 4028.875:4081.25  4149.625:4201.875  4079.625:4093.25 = -0.70 angstrom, 22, 21.9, 22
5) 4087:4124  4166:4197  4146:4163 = -1.18 angstrom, 19.2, 21.6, 20.8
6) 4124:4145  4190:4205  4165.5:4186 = 0.69 angstrom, 21.5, 21.9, 21.8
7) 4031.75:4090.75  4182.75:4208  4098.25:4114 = 3.02 angstrom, 22.2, 22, 22.2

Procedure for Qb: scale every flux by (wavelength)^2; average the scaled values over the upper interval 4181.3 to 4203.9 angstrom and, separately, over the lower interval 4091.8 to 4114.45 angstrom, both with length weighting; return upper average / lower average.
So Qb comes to 1.25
